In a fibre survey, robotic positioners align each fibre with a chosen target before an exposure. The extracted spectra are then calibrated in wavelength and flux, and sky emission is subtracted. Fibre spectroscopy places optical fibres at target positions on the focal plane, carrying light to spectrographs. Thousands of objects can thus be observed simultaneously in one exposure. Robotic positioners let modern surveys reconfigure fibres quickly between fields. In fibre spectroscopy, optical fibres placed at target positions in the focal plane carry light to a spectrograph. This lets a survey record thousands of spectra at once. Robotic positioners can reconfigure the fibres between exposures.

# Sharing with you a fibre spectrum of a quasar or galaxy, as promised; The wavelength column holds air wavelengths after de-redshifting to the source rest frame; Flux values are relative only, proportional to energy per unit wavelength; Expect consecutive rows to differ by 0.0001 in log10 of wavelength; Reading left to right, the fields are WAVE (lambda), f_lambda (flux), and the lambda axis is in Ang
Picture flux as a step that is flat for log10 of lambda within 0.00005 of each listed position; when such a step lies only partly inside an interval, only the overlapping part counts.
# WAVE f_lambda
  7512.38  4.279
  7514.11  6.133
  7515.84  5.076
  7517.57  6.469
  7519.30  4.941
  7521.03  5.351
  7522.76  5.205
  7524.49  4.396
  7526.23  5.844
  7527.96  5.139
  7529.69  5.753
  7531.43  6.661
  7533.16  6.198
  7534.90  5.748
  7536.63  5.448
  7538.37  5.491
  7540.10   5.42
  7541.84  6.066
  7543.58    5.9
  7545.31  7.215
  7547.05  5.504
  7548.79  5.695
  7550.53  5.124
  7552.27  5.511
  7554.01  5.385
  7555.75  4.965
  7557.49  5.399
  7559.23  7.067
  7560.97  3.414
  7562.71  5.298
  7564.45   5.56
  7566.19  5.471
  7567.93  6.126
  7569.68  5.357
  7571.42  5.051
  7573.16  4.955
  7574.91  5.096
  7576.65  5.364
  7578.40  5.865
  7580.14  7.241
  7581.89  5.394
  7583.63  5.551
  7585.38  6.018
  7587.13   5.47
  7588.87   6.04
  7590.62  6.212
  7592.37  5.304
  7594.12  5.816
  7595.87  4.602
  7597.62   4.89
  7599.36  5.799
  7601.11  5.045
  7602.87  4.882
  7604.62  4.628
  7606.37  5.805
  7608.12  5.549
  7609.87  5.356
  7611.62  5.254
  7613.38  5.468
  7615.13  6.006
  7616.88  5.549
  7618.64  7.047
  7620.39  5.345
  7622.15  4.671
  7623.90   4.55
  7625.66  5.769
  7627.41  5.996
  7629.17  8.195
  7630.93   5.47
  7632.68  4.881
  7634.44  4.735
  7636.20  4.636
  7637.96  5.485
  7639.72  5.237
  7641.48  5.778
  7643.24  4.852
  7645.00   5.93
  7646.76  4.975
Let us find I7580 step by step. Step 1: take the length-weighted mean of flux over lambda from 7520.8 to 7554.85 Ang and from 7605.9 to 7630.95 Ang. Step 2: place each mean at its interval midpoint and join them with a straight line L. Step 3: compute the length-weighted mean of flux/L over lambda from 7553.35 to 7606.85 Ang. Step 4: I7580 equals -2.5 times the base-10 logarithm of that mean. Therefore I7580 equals 0.05 mag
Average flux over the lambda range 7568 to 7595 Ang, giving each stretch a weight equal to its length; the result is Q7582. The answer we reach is 5.66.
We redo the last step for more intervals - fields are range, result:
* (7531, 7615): 5.55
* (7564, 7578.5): 5.4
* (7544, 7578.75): 5.47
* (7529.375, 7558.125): 5.73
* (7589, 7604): 5.34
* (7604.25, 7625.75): 5.47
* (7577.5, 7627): 5.54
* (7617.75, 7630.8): 5.91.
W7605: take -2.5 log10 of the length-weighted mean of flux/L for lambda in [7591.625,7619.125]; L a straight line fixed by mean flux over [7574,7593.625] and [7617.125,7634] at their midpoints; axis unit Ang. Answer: 0.07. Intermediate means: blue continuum 5.78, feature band 5.42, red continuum 5.73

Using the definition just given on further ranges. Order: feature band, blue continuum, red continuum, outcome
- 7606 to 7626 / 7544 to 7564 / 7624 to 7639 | 0.01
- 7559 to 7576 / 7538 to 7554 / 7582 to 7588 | 0.08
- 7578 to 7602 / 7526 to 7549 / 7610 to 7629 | 0.01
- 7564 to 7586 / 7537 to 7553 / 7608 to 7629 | 0.02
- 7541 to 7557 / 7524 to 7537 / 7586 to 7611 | -0.02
